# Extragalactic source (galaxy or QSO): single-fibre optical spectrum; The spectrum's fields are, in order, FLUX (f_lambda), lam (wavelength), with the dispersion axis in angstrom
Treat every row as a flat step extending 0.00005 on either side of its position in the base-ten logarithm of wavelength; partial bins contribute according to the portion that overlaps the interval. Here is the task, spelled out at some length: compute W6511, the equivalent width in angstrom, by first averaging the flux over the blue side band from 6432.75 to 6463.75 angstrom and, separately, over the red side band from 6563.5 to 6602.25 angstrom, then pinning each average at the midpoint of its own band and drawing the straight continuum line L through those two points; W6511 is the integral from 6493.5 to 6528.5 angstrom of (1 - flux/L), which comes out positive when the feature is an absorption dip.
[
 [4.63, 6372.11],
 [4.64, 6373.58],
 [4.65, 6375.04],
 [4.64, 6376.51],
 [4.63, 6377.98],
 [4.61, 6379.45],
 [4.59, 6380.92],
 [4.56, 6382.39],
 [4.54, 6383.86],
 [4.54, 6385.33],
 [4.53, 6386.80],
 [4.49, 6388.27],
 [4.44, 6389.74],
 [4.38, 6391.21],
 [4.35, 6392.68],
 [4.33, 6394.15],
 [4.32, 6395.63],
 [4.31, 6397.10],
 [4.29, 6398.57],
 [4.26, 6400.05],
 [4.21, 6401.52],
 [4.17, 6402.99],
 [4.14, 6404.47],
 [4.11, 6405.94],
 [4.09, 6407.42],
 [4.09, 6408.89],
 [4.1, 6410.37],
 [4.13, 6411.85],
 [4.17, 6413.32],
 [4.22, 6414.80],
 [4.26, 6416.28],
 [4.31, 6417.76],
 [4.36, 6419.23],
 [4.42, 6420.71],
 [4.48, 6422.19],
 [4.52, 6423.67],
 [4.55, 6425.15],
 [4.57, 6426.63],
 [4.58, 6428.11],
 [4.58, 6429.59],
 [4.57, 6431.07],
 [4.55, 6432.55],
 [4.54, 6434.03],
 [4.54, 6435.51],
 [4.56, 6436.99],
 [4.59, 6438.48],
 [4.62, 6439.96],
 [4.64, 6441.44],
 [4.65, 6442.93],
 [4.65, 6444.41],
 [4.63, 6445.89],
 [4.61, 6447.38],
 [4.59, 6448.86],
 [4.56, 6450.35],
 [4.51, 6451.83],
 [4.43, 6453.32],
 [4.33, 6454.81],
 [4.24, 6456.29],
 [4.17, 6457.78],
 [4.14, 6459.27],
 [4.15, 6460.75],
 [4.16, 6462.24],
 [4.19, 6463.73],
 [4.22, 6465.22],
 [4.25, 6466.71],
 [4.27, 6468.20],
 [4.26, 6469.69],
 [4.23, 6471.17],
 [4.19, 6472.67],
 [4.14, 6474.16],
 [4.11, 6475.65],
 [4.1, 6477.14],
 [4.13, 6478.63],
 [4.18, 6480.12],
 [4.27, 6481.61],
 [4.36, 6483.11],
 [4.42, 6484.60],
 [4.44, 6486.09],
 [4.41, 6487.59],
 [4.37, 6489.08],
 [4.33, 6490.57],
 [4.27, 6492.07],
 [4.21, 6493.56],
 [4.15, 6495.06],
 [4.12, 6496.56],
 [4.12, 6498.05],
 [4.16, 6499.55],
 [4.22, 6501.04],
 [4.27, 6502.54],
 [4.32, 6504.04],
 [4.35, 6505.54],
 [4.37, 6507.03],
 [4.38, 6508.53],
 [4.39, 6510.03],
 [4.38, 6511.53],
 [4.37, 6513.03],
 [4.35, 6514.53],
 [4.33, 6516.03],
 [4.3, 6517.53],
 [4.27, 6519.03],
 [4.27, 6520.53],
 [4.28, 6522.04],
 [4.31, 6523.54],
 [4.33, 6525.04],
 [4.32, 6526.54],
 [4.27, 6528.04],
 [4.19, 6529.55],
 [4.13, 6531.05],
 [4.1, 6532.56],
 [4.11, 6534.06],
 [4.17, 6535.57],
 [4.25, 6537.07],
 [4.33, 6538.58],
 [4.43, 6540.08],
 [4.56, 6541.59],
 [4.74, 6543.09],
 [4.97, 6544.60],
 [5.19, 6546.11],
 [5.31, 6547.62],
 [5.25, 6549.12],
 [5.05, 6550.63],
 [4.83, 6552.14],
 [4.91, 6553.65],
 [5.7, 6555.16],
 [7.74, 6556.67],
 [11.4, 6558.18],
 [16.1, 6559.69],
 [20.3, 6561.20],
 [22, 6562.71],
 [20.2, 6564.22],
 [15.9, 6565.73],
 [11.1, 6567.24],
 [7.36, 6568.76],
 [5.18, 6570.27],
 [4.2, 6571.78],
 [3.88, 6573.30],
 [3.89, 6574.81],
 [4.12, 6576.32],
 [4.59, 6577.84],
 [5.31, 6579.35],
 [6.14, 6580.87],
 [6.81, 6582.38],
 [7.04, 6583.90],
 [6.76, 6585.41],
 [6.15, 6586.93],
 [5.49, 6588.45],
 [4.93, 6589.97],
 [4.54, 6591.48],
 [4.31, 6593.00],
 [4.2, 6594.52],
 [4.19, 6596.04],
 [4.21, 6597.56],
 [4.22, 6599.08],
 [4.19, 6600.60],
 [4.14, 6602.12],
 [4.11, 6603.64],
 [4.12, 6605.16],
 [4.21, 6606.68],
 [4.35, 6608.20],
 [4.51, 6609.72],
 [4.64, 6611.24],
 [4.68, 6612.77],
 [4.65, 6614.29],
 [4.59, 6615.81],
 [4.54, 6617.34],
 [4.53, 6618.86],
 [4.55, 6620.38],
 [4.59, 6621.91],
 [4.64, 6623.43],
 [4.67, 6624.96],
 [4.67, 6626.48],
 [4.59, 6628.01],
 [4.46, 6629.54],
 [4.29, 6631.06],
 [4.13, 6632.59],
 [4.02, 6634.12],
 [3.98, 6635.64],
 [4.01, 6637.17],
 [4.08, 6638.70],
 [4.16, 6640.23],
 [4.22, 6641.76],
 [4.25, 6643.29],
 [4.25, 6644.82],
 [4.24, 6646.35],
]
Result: 6.7 angstrom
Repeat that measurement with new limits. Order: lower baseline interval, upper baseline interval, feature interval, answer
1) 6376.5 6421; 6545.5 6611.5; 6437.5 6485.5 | 8.0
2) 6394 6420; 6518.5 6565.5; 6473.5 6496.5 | 6.1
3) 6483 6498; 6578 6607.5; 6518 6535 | 1.2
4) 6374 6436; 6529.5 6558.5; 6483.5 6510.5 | 3.2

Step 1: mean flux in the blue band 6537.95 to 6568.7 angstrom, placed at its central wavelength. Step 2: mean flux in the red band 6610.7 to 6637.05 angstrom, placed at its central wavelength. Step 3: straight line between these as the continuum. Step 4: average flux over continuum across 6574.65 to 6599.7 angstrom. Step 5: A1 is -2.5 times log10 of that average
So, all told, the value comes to 0.32 mag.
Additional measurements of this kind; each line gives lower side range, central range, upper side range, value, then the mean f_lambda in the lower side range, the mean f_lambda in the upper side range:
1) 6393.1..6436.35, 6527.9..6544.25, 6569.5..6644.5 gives 0.05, 4.34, 4.62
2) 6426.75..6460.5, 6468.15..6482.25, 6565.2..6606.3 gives 0.13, 4.51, 5.52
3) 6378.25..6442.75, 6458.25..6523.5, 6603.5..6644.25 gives 0.03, 4.4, 4.38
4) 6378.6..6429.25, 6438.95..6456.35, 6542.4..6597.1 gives 0.14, 4.36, 7.48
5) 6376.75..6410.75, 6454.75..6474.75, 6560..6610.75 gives 0.25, 4.36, 6.93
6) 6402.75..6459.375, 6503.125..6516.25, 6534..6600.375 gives 0.32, 4.41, 6.92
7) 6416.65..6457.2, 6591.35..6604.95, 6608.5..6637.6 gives 0.06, 4.52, 4.46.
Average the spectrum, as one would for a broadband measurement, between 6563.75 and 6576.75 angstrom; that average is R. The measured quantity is 8.27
